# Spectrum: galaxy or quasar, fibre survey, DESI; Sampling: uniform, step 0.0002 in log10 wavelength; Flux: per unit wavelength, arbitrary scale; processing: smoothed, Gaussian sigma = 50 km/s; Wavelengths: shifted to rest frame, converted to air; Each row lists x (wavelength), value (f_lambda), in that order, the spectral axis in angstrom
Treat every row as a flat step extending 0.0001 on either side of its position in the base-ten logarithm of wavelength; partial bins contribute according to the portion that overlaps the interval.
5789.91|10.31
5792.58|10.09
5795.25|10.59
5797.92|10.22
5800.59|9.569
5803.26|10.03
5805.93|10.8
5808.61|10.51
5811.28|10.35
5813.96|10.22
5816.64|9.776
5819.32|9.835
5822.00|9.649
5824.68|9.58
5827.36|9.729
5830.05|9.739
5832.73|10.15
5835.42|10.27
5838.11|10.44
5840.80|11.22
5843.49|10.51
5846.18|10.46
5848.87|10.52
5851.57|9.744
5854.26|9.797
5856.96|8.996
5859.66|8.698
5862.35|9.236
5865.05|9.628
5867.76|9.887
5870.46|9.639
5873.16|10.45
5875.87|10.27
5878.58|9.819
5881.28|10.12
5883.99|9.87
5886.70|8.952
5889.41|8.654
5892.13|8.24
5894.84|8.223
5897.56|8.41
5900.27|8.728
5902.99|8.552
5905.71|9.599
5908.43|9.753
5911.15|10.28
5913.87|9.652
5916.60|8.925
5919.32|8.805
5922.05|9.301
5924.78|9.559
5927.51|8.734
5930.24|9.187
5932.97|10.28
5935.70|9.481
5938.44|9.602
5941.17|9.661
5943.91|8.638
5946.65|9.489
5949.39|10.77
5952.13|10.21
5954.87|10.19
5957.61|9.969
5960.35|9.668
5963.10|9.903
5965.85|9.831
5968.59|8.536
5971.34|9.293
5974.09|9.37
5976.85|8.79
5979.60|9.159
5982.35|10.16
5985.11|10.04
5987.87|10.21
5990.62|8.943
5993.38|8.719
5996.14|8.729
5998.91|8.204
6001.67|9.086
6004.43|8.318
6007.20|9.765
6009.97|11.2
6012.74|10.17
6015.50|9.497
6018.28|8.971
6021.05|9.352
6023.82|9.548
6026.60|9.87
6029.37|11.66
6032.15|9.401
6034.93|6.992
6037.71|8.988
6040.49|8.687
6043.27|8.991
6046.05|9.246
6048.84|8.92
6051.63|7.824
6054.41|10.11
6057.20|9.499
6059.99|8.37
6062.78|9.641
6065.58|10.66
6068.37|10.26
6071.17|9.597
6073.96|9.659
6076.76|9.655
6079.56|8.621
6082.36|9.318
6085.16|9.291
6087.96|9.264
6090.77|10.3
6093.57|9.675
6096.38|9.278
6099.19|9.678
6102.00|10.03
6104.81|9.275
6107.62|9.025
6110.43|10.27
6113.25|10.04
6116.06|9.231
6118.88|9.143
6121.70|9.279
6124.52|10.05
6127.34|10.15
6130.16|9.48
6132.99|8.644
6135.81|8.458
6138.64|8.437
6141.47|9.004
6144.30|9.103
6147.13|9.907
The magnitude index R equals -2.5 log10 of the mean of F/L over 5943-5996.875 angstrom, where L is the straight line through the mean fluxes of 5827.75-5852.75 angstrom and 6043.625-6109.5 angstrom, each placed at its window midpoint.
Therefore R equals 0.03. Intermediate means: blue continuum 10.3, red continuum 9.44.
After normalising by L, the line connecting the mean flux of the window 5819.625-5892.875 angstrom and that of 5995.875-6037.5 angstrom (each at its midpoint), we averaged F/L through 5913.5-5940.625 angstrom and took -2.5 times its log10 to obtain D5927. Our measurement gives 0.03 mag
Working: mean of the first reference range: 9.8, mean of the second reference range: 9.39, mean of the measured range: 9.35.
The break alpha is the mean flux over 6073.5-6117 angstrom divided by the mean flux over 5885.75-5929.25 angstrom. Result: 1.1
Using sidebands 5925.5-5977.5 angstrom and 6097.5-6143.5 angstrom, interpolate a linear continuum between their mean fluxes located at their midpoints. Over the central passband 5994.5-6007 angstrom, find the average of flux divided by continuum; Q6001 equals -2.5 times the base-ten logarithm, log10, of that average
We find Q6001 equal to 0.098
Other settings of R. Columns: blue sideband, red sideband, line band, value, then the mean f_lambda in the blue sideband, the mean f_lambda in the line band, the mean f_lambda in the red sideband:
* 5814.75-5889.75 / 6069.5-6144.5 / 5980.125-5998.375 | 0.03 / 9.86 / 9.39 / 9.41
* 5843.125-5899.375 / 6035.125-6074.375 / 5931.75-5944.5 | -0.02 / 9.51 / 9.58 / 9.24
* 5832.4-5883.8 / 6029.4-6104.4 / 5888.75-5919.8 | 0.10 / 9.99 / 9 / 9.35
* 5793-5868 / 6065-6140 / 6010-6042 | 0.02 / 10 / 9.45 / 9.5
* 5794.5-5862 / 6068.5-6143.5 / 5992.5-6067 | 0.04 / 10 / 9.28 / 9.43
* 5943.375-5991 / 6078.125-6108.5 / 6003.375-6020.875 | -0.01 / 9.65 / 9.65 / 9.44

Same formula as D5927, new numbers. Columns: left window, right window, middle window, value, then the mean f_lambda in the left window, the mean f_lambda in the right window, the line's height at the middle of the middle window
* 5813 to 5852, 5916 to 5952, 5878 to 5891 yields 0.039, 10.1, 9.46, 9.78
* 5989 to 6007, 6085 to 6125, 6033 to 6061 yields 0.044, 8.76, 9.59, 9.14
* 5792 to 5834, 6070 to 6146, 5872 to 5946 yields 0.059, 10.1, 9.41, 9.84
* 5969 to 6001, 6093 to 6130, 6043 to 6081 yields 0.010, 9.21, 9.62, 9.46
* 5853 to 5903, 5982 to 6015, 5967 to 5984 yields 0.020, 9.29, 9.44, 9.41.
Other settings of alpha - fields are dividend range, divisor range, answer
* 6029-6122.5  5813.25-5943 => 0.98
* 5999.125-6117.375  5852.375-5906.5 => 1.02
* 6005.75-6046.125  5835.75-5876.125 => 0.95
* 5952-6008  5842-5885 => 0.95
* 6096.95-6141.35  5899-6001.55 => 1.00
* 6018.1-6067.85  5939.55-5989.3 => 0.96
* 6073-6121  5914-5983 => 1.00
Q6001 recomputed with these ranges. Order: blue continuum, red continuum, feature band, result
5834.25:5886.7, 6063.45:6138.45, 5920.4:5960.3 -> 0.019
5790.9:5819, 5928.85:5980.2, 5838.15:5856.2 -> -0.033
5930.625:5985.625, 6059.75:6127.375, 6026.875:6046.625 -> 0.051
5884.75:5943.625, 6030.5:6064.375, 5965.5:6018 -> -0.039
